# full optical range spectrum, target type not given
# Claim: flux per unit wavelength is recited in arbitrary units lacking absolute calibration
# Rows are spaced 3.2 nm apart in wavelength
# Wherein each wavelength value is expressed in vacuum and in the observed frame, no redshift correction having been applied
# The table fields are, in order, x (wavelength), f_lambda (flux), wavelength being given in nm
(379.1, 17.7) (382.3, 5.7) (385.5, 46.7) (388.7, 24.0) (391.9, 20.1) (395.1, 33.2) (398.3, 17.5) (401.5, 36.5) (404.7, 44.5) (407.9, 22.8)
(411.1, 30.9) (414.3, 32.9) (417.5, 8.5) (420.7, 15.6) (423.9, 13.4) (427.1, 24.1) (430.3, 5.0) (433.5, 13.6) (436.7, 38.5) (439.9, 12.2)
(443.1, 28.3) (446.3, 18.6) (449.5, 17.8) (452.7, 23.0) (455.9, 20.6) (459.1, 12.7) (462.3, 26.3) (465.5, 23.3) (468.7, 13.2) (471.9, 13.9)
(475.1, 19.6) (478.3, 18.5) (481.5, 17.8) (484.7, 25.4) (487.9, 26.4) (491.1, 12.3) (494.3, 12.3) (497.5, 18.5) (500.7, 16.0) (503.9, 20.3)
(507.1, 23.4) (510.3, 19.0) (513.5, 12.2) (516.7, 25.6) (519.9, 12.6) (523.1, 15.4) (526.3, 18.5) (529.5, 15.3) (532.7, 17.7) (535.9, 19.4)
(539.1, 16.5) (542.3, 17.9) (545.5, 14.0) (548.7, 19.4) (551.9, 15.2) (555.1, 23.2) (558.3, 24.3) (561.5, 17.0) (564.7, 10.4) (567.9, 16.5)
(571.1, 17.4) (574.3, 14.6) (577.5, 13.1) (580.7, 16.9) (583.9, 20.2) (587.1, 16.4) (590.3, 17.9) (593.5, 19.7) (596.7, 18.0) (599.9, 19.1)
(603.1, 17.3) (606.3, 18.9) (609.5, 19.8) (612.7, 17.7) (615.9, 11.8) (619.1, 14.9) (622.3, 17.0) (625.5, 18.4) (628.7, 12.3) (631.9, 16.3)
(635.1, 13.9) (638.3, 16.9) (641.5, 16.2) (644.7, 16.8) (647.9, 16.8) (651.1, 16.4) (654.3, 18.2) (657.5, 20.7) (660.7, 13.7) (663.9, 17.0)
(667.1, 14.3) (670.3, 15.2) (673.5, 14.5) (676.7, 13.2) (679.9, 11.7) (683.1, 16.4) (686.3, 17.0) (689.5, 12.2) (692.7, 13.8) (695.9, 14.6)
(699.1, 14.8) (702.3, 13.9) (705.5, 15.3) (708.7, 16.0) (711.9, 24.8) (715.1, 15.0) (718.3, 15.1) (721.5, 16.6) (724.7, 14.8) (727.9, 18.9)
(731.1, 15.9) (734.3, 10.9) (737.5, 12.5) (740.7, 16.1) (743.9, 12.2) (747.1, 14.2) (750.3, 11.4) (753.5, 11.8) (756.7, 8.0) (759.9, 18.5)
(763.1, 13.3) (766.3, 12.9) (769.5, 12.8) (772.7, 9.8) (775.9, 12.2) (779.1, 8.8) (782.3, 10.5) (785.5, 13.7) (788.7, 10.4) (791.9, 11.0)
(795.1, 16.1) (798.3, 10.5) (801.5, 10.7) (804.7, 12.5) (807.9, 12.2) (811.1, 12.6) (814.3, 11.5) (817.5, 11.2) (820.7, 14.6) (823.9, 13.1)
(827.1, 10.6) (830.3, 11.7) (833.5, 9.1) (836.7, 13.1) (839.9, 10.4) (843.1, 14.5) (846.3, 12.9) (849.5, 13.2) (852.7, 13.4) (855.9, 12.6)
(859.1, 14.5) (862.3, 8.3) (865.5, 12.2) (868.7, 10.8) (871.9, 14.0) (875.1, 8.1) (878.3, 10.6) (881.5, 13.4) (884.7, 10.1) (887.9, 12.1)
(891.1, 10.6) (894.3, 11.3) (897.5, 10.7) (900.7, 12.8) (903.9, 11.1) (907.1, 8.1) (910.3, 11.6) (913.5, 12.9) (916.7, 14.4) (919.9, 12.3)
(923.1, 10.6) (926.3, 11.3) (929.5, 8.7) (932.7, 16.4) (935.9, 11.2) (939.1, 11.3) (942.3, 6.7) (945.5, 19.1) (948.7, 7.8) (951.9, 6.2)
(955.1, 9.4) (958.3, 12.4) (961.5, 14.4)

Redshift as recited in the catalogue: 0.09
